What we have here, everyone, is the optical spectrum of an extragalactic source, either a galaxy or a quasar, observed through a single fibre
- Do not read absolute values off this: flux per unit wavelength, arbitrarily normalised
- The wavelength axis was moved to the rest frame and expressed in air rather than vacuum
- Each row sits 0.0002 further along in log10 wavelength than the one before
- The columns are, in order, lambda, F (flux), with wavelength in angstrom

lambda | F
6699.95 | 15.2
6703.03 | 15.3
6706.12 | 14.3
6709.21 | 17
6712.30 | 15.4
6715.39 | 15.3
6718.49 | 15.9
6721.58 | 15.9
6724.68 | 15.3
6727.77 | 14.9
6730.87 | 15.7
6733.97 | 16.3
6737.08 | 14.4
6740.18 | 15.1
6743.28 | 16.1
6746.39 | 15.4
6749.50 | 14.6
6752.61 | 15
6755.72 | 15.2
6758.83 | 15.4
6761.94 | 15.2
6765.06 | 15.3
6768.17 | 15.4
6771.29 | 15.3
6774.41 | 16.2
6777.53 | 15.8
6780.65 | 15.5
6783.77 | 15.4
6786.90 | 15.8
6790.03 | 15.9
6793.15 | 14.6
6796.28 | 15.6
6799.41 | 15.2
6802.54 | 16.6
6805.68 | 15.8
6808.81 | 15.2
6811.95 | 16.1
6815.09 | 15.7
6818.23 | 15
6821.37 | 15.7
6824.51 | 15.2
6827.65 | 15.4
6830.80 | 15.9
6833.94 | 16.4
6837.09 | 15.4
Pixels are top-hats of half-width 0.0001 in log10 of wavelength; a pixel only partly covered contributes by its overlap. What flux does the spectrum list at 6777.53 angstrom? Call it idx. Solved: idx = 15.8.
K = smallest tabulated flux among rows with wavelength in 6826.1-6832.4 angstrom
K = 15.4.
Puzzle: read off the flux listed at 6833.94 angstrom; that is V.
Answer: 16.4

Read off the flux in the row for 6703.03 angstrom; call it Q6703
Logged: 15.3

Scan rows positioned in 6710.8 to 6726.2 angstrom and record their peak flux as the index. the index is 15.9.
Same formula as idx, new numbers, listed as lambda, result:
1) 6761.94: 15.2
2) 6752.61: 15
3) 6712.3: 15.4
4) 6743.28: 16.1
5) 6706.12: 14.3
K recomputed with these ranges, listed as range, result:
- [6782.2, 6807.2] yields 14.6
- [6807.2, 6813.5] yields 15.2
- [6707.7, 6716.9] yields 15.3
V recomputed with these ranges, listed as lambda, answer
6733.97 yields 16.3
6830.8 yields 15.9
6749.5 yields 14.6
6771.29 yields 15.3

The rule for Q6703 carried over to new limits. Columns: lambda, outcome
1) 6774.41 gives 16.2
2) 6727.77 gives 14.9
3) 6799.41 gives 15.2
